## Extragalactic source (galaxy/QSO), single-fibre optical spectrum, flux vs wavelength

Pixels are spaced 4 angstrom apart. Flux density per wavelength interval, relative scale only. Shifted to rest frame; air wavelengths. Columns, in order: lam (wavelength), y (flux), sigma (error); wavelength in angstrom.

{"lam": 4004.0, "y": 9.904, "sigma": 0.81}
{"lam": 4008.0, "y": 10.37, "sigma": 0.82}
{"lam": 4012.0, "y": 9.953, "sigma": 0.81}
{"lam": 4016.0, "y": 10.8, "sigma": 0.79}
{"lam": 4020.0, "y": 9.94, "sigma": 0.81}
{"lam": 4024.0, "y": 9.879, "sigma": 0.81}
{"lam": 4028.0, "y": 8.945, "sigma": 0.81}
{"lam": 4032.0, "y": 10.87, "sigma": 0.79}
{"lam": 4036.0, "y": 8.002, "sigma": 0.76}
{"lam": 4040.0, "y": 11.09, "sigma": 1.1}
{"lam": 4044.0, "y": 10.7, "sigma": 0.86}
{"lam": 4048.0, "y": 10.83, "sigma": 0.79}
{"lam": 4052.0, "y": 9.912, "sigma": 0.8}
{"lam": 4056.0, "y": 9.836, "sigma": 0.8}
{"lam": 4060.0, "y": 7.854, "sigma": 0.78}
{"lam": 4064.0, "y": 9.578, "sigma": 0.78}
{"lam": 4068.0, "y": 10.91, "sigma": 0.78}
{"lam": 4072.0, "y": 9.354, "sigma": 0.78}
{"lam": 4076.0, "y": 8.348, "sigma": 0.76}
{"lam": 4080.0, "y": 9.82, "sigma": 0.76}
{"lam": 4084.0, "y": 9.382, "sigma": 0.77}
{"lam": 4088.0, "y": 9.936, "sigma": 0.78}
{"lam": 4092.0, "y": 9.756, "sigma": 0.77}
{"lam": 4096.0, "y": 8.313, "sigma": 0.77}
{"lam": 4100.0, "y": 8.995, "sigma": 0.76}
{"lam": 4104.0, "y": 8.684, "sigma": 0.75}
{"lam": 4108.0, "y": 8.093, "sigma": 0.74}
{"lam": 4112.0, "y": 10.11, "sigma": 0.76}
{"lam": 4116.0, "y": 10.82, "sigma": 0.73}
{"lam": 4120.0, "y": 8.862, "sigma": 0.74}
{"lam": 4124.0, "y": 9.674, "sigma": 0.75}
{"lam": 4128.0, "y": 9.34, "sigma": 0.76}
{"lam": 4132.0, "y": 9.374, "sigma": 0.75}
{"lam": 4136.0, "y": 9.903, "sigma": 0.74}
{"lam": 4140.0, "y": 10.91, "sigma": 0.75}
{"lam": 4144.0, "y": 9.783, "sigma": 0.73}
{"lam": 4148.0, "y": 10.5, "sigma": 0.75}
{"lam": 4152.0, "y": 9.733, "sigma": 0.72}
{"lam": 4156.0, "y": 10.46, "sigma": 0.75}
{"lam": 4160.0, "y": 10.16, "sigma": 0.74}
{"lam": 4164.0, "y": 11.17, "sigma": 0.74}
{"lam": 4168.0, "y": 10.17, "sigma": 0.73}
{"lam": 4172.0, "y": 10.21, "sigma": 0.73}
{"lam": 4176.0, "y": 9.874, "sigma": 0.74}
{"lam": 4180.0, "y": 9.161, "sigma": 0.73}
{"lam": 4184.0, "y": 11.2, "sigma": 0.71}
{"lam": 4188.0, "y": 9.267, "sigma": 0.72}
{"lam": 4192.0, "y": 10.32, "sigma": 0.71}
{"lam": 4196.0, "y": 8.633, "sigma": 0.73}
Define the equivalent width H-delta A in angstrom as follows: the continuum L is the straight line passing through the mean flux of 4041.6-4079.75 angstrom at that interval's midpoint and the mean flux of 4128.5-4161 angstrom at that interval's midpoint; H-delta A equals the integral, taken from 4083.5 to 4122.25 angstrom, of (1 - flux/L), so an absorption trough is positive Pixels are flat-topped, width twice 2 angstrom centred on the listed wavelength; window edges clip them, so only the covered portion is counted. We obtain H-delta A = 2.4 angstrom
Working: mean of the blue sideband 9.72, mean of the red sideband 10.1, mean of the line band 9.29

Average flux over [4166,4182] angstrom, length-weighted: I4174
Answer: 9.85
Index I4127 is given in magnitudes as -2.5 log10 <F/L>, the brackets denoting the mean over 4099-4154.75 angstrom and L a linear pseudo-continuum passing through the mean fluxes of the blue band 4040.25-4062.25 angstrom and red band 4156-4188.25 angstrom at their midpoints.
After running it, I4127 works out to 0.05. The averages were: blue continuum 9.92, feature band 9.65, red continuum 10.2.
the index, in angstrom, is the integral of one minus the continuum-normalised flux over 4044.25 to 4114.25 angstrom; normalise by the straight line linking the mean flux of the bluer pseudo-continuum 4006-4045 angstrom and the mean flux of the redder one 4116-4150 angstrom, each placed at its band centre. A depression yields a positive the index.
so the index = 3.6 angstrom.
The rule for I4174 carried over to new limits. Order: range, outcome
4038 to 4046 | 10.9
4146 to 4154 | 10.1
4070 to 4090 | 9.37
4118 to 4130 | 9.29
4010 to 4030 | 9.9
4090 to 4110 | 8.77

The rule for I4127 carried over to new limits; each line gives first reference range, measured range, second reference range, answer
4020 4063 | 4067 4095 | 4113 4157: 0.034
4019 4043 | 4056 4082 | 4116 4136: 0.040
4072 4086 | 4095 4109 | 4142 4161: 0.112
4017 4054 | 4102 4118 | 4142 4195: 0.074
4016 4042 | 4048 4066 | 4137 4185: 0.054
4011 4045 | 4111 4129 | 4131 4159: 0.036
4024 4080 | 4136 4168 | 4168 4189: -0.043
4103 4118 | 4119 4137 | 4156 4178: 0.035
